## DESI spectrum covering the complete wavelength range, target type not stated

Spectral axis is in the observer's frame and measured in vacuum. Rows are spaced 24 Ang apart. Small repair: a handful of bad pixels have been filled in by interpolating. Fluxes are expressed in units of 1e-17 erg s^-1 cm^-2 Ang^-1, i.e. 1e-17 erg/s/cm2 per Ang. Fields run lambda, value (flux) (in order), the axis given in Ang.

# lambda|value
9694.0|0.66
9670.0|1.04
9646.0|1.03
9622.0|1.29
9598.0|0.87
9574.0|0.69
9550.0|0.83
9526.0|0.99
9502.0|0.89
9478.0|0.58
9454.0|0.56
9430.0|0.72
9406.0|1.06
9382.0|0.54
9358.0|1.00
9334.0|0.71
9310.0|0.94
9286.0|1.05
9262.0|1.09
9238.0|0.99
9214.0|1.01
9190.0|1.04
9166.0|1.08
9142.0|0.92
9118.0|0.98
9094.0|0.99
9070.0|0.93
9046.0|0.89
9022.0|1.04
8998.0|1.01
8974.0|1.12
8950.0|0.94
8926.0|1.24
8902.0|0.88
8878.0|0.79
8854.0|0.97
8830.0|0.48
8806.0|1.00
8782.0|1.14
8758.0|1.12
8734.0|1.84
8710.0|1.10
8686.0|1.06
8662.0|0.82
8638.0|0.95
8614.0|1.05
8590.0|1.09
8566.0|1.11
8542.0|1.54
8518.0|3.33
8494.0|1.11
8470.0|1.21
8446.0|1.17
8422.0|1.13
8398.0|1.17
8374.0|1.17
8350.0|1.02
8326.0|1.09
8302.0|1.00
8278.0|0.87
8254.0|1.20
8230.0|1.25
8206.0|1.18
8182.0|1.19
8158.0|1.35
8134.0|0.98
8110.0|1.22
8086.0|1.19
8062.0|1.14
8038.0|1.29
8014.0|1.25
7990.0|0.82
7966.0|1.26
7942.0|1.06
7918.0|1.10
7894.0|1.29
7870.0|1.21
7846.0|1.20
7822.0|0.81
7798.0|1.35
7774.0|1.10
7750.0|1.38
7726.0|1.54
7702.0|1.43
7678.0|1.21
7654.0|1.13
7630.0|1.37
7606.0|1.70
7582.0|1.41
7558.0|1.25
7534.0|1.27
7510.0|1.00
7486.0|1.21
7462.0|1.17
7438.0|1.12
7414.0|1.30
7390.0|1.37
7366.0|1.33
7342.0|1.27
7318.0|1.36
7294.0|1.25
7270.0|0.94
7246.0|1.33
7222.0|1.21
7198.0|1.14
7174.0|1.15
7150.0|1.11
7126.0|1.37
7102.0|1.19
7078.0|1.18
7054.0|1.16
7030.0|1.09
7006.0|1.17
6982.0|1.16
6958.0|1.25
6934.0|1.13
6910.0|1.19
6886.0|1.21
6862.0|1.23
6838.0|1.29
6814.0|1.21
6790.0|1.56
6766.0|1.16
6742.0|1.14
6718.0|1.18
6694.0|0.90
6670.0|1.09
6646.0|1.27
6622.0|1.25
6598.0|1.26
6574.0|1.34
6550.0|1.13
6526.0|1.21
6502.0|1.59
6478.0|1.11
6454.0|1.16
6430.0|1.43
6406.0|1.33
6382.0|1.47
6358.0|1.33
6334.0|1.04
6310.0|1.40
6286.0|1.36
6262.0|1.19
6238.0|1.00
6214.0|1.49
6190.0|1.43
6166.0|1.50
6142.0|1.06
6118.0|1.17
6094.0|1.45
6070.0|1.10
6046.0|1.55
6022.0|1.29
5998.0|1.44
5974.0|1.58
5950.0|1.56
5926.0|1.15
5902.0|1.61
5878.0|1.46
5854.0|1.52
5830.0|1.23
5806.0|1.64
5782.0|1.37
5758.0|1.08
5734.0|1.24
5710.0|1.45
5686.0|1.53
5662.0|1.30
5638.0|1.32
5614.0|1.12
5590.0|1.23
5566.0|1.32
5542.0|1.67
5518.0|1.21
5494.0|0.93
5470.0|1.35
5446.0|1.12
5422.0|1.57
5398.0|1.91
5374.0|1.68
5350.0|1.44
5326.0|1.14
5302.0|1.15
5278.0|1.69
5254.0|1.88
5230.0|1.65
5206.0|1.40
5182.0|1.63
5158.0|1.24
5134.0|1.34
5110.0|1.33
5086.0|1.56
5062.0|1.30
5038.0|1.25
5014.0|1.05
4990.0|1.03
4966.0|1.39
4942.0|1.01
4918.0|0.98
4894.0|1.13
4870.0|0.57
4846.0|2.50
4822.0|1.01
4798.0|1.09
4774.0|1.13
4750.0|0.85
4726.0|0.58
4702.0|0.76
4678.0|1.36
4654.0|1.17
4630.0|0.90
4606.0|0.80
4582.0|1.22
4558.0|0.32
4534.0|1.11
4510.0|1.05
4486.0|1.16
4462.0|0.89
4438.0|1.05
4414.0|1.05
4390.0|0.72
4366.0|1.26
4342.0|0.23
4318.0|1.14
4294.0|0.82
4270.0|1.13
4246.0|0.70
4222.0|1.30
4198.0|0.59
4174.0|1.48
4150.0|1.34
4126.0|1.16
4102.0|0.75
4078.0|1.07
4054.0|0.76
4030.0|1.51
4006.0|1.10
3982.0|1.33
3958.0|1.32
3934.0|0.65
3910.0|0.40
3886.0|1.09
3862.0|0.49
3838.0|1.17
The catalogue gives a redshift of 0.299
